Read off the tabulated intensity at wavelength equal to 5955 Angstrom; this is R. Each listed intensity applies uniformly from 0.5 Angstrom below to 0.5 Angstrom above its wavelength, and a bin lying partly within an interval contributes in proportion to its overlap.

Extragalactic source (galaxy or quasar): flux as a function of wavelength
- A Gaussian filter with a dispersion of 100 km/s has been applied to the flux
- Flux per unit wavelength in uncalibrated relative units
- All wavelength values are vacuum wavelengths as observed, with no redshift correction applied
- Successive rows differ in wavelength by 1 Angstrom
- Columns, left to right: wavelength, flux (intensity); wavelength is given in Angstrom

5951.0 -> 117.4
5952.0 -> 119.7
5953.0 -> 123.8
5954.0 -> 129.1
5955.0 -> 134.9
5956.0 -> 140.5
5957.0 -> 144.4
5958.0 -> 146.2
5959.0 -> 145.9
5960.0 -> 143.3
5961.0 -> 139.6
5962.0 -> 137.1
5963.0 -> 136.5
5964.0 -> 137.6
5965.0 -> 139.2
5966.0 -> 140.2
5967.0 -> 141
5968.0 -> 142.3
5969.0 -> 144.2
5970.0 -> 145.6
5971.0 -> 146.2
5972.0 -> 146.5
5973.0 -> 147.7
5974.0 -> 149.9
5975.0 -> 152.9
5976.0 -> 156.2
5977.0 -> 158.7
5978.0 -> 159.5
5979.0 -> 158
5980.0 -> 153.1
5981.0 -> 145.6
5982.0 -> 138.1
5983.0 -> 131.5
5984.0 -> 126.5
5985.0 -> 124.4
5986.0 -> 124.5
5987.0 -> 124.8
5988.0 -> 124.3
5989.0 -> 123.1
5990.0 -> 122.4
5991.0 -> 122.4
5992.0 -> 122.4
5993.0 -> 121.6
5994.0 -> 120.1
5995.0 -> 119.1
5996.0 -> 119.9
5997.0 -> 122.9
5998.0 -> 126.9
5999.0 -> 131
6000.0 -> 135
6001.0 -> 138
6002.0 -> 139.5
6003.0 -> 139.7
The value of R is 134.9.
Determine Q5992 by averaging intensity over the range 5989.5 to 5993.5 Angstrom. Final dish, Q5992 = 122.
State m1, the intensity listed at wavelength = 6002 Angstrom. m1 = 139.5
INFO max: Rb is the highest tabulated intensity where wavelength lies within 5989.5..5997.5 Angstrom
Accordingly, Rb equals 122.9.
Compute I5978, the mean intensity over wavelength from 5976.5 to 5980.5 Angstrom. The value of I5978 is 157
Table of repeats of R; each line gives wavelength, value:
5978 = 159.5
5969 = 144.2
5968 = 142.3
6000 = 135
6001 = 138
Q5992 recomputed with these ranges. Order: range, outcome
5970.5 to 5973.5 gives 147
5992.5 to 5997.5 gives 121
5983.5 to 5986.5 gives 125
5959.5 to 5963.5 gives 139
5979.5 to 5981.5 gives 149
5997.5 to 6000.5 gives 131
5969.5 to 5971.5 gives 146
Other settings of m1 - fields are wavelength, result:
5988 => 124.3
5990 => 122.4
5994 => 120.1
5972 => 146.5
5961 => 139.6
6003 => 139.7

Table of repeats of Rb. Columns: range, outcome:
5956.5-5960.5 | 146.2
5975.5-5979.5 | 159.5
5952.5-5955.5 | 134.9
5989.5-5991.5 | 122.4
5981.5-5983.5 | 138.1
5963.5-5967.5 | 141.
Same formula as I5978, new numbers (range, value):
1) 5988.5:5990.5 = 123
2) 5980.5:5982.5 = 142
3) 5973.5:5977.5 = 154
